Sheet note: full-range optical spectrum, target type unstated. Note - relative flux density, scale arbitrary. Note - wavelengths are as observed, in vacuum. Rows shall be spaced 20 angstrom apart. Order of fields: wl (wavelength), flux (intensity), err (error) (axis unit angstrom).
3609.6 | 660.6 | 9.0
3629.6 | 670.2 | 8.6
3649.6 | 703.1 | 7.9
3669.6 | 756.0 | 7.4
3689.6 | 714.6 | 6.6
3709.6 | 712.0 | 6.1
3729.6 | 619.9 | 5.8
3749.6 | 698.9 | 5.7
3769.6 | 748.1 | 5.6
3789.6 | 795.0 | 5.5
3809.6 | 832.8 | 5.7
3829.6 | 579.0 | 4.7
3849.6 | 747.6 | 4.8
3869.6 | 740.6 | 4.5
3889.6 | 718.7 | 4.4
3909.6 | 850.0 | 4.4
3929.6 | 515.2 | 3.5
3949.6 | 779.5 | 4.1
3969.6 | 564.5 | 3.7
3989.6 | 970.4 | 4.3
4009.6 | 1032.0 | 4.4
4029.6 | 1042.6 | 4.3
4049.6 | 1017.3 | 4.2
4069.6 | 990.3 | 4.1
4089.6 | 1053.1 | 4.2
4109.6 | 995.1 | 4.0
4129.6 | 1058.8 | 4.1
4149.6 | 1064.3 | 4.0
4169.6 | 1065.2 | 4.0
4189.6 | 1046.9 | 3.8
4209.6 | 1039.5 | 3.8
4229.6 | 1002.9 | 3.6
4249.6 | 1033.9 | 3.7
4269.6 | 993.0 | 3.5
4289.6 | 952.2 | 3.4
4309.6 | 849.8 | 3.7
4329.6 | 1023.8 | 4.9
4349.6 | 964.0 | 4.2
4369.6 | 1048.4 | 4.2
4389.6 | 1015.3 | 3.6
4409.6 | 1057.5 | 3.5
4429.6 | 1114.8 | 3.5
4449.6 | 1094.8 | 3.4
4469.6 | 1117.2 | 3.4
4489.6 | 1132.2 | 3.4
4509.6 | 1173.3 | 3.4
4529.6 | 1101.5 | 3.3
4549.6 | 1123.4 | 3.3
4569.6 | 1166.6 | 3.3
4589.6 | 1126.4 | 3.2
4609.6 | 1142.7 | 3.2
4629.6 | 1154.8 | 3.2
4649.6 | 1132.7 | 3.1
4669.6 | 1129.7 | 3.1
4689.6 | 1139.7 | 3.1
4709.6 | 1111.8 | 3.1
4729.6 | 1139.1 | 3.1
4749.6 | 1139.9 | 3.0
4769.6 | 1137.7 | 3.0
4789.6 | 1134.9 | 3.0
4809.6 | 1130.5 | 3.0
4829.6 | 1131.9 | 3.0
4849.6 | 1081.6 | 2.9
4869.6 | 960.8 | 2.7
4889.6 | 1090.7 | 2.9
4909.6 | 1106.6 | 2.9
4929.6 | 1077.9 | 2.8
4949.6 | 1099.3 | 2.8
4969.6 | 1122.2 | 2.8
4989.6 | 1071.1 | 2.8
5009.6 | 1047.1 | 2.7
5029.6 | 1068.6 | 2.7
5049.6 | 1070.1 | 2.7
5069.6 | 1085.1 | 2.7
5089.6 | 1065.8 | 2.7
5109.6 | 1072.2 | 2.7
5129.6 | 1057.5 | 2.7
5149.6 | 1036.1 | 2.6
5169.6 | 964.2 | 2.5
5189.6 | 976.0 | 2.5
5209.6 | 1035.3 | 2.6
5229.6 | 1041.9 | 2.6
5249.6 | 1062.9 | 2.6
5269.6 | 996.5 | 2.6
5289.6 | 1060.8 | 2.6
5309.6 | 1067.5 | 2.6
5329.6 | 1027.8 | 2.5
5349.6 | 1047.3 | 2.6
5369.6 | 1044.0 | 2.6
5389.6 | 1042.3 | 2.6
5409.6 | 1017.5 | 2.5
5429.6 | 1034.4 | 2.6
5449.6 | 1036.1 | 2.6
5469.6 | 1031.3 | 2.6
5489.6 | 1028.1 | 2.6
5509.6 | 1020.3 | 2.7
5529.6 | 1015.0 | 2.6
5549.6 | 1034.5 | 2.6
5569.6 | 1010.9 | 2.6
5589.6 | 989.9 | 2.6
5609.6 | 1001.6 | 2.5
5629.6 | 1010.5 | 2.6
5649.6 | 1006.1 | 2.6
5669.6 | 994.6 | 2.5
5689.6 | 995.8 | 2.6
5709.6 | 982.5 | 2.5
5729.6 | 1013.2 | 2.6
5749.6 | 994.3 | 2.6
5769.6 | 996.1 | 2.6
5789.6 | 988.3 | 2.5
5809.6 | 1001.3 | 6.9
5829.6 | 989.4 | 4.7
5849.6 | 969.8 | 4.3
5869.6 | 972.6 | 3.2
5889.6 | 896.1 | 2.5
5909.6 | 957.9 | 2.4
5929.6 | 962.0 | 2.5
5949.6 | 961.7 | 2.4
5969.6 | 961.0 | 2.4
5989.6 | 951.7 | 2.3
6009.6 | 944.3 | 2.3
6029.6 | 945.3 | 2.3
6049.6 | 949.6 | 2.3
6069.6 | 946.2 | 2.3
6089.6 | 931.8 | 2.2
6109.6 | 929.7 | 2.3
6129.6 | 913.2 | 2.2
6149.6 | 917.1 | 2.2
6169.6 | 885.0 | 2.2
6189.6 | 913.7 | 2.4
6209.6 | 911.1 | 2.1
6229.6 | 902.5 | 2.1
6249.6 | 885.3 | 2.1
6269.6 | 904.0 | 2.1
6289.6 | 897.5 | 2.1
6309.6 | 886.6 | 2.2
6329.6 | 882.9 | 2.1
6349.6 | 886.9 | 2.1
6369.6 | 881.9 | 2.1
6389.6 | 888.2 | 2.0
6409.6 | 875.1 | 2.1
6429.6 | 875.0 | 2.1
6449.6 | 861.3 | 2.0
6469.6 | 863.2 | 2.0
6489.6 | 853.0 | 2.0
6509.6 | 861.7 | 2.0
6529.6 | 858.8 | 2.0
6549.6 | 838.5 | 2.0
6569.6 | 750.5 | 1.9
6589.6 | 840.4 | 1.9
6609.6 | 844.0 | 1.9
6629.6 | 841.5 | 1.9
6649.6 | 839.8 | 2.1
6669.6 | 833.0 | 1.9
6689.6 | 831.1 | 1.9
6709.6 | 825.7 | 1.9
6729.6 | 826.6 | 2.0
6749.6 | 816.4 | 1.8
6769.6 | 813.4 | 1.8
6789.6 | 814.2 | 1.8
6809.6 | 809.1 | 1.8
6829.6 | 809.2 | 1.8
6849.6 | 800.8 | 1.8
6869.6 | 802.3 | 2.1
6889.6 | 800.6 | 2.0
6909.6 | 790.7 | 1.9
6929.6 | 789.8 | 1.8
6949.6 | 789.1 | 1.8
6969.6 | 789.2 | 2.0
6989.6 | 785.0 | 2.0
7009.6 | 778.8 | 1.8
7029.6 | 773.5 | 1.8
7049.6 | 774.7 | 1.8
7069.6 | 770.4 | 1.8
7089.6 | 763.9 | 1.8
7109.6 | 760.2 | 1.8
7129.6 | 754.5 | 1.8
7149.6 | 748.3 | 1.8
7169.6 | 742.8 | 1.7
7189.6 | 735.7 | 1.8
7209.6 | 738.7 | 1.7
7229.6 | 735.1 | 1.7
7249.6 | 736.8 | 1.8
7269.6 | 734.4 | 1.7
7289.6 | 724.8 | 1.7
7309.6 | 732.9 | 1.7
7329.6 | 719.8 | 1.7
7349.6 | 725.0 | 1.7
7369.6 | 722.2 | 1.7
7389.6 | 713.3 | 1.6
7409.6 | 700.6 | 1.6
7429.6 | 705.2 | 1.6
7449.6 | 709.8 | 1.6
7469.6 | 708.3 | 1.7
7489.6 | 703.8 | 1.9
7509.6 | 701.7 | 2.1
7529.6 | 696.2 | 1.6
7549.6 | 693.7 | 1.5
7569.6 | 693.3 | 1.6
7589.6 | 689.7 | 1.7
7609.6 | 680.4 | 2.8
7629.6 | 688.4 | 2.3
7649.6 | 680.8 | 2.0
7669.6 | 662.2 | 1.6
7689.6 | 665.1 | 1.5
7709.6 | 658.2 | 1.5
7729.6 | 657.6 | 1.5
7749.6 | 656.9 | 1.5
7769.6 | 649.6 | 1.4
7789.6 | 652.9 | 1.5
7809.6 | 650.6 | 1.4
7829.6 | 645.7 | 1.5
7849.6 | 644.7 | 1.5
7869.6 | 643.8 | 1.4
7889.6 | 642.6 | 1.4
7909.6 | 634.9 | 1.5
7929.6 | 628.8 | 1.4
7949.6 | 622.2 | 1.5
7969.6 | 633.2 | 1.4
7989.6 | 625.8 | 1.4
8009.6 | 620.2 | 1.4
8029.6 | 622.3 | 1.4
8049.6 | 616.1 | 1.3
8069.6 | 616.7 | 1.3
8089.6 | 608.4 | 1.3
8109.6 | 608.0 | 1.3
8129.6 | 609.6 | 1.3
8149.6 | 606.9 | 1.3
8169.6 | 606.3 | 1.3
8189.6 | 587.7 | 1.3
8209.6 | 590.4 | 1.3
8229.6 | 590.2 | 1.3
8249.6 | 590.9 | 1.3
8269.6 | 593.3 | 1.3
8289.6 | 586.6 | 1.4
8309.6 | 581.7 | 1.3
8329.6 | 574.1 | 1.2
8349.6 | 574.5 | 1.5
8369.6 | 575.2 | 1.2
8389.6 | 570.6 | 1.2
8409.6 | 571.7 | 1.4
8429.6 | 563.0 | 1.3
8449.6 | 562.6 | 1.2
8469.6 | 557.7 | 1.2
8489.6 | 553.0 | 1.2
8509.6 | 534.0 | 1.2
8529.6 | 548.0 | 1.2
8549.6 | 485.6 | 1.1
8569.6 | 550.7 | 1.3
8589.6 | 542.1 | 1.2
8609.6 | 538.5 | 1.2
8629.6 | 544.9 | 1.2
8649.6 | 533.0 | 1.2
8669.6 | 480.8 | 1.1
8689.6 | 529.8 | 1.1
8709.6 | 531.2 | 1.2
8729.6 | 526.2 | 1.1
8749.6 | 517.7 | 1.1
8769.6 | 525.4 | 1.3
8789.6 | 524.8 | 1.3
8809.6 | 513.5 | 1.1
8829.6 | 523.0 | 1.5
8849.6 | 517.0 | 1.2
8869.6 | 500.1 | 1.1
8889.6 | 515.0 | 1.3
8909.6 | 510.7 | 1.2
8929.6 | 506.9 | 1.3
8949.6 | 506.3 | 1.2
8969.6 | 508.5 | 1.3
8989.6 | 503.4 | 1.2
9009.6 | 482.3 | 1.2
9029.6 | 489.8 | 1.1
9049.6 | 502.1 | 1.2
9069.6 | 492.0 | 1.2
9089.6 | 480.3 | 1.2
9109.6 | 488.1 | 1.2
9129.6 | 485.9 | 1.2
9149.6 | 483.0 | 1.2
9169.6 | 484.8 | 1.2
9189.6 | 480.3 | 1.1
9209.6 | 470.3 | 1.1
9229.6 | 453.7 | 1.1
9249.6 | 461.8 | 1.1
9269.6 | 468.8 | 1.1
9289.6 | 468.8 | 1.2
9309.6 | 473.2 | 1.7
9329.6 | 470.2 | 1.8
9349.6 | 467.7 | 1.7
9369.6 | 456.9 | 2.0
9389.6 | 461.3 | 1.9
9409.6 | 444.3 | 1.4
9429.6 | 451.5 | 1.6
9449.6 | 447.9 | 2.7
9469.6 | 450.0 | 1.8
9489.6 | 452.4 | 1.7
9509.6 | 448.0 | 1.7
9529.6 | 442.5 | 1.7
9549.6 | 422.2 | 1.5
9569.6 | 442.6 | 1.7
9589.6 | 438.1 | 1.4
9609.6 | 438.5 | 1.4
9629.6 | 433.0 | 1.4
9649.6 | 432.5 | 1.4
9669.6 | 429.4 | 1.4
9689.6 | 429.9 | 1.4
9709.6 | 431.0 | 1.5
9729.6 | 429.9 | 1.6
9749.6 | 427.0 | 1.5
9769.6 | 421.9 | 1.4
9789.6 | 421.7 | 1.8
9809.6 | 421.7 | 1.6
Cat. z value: 0.000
